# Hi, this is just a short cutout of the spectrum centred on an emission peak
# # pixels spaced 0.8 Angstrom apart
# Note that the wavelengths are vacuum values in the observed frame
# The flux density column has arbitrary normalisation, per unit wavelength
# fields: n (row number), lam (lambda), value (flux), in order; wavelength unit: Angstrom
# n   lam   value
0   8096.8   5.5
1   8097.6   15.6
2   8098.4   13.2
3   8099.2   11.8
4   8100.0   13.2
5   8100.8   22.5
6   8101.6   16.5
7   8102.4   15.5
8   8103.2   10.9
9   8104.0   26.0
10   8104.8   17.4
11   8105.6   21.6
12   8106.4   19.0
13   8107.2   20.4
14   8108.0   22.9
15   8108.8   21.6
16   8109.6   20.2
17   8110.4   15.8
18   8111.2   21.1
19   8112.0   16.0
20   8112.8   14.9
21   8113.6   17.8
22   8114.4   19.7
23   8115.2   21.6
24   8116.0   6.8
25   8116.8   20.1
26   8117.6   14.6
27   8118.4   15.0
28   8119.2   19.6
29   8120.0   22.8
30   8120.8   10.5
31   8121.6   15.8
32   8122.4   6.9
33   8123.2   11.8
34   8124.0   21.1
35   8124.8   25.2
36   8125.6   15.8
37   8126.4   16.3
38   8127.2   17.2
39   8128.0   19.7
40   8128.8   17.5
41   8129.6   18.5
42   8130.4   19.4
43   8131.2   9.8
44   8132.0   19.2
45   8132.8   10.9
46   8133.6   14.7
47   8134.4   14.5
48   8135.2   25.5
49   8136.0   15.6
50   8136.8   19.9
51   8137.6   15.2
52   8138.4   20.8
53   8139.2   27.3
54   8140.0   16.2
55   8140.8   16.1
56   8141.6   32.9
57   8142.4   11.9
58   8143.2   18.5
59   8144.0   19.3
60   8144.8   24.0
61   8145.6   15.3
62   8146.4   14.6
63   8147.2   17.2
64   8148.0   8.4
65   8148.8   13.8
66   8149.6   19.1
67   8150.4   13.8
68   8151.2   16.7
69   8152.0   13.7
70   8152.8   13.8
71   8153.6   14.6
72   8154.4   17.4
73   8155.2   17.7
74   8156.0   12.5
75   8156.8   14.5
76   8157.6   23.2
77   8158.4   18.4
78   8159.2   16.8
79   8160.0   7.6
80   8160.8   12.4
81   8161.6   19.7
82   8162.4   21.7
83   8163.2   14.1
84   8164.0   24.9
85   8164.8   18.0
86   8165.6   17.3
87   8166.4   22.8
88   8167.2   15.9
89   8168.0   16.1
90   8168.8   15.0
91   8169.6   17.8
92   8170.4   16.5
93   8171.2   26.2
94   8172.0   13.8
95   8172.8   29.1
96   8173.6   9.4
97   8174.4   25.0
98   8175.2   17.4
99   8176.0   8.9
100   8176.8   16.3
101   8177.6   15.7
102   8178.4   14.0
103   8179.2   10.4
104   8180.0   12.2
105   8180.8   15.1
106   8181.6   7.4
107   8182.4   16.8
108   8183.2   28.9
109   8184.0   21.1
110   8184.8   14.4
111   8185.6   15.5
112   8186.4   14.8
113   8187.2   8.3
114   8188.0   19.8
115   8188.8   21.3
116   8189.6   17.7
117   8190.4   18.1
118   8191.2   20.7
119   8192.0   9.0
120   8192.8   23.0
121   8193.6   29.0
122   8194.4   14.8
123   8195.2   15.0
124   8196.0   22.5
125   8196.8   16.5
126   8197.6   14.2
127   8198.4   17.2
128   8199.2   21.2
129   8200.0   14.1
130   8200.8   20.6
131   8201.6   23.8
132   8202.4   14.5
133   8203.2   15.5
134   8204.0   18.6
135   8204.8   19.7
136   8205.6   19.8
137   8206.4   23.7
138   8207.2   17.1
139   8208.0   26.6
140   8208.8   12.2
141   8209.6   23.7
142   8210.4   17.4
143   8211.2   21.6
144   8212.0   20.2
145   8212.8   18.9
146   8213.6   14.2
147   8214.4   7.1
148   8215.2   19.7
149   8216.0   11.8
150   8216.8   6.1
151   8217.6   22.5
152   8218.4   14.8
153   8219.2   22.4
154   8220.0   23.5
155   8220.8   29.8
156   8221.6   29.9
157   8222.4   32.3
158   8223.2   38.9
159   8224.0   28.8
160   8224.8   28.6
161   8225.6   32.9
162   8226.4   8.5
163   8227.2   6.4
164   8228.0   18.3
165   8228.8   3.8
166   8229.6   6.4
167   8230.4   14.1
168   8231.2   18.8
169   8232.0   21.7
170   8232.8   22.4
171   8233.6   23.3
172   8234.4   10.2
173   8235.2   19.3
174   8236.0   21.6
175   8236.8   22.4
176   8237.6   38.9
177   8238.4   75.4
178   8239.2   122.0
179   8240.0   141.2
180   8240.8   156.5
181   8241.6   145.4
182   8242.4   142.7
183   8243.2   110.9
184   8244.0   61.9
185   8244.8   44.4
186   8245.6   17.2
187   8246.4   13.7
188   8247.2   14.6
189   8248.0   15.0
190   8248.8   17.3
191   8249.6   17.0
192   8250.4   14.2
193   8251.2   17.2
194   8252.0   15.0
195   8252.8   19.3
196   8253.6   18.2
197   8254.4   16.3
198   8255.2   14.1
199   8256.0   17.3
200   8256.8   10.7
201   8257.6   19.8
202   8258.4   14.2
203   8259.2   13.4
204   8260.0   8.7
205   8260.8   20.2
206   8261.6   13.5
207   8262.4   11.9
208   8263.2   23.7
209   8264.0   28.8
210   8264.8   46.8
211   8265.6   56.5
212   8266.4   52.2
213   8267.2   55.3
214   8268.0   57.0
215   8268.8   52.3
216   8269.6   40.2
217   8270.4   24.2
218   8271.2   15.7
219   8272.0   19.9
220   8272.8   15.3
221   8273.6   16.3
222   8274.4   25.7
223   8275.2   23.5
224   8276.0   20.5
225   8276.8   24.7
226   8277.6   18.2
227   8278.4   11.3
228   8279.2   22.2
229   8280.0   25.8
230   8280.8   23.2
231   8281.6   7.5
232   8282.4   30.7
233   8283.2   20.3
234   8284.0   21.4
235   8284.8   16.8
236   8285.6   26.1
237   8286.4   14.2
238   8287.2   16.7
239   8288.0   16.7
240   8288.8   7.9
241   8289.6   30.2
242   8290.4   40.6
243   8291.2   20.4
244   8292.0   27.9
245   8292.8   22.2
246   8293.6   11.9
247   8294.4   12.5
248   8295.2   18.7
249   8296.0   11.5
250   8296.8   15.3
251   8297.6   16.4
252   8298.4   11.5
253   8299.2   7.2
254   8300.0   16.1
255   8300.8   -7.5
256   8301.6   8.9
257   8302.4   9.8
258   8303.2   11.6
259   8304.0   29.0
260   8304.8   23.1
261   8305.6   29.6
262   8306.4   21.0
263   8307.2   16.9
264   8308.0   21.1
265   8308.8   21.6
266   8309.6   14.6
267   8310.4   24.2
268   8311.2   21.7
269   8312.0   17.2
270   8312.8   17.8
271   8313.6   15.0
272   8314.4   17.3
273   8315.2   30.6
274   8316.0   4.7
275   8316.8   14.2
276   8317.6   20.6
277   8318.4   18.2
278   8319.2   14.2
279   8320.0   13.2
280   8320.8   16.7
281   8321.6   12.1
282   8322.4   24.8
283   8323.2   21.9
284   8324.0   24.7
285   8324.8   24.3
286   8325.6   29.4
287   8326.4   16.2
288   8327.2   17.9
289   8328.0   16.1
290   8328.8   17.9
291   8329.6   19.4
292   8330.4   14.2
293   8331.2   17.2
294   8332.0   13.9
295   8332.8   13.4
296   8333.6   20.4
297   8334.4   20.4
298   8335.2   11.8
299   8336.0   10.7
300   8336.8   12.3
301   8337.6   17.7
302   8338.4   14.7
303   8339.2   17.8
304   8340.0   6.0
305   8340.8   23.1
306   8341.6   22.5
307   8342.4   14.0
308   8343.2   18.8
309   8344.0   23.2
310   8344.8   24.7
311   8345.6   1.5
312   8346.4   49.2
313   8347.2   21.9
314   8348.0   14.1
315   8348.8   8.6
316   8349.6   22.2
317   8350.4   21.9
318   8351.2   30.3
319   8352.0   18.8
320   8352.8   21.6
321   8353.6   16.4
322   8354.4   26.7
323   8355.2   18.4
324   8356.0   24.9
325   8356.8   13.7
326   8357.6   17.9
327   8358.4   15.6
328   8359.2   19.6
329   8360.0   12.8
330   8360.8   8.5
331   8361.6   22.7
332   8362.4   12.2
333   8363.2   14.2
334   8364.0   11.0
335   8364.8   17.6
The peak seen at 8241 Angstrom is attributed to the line H-alpha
